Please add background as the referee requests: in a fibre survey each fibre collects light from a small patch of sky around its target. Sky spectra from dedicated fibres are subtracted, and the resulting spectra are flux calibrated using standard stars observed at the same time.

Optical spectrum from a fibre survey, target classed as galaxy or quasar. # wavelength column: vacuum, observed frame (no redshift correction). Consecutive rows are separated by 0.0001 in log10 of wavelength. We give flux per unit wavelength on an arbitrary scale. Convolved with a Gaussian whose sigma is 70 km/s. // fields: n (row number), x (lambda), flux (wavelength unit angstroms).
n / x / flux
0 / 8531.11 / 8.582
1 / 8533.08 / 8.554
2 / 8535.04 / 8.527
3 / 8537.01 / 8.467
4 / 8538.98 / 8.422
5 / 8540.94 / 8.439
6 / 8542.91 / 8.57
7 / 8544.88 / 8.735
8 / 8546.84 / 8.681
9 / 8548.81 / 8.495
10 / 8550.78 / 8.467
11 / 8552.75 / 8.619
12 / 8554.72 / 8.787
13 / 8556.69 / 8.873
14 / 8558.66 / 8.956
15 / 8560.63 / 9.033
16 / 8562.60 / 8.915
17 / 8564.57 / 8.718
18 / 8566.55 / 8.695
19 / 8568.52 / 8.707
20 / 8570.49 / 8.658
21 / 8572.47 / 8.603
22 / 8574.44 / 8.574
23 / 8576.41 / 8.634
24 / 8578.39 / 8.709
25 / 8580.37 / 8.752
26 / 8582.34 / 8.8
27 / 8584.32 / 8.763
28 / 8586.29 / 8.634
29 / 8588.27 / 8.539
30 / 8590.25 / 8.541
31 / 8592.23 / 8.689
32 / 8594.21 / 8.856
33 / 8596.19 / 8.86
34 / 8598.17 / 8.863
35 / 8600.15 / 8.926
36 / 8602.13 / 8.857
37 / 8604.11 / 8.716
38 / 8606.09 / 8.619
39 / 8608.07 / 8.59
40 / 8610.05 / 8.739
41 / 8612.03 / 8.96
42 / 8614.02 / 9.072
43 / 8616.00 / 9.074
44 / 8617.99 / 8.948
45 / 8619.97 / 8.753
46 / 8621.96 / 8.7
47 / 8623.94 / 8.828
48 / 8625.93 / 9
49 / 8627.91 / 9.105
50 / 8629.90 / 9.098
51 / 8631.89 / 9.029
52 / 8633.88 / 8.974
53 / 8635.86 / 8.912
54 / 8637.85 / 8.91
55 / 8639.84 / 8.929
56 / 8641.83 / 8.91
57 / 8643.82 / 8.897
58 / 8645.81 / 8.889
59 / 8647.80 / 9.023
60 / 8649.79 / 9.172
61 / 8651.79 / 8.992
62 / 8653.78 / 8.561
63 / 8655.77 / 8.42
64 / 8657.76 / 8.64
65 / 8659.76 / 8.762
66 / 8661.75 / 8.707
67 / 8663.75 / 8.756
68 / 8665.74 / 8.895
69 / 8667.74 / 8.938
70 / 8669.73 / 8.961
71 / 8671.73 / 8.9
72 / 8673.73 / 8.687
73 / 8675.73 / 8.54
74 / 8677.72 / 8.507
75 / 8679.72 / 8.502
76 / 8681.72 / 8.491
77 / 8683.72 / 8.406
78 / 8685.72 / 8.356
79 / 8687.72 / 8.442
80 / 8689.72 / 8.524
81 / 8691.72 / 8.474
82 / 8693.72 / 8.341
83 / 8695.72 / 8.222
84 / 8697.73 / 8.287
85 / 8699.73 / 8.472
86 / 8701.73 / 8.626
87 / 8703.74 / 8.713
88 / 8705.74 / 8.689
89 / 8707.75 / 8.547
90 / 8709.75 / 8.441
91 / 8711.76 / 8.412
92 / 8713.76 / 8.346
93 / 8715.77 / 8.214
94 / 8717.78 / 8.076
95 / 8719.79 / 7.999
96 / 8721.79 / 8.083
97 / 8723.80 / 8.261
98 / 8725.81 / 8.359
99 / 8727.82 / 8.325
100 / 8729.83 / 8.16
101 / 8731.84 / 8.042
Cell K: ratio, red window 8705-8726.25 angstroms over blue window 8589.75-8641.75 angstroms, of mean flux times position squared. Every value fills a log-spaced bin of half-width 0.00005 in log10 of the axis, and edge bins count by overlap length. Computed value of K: 0.96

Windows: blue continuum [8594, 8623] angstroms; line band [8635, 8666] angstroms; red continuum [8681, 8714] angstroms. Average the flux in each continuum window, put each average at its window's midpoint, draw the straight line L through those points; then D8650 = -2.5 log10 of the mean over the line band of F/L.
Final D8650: -0.02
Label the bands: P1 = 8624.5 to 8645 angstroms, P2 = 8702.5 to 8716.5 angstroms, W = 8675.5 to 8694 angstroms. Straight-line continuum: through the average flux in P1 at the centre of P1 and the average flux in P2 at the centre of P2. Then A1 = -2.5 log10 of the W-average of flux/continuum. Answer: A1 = 0.02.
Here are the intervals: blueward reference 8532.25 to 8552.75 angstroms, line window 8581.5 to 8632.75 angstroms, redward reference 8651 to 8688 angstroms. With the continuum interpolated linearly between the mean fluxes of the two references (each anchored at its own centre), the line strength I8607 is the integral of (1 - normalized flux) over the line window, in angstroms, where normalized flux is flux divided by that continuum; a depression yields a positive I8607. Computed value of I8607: -1.4 angstroms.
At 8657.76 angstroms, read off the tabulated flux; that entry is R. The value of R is 8.64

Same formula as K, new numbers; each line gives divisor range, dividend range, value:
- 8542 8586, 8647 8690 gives 1.02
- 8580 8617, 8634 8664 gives 1.02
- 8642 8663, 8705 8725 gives 0.96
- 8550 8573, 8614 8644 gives 1.04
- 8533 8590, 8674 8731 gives 1.00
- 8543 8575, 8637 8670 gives 1.04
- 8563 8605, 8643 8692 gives 1.02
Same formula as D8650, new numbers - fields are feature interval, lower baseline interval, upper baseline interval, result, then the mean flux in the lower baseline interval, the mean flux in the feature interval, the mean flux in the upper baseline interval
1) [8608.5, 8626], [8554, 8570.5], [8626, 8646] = 0.01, 8.83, 8.88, 8.97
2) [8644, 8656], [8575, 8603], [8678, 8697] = -0.04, 8.74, 8.87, 8.42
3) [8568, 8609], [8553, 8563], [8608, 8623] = 0.02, 8.89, 8.71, 8.87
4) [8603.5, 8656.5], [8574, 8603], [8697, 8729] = -0.03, 8.73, 8.89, 8.37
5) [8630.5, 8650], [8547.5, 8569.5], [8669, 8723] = -0.05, 8.75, 8.96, 8.45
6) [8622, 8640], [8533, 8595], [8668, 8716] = -0.05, 8.67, 8.97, 8.52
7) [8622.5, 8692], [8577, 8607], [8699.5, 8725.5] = -0.03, 8.74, 8.78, 8.37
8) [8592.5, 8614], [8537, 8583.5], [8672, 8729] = -0.03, 8.68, 8.81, 8.41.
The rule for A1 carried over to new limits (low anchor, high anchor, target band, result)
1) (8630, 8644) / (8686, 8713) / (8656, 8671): -0.01 mag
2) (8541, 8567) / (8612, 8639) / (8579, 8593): 0.02 mag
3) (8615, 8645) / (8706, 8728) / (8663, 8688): -0.01 mag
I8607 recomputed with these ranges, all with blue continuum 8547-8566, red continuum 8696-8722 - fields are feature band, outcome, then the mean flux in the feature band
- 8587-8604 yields -0.2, 8.76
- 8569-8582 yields 0.1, 8.67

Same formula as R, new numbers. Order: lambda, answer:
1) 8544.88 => 8.735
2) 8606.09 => 8.619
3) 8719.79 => 7.999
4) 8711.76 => 8.412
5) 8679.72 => 8.502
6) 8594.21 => 8.856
